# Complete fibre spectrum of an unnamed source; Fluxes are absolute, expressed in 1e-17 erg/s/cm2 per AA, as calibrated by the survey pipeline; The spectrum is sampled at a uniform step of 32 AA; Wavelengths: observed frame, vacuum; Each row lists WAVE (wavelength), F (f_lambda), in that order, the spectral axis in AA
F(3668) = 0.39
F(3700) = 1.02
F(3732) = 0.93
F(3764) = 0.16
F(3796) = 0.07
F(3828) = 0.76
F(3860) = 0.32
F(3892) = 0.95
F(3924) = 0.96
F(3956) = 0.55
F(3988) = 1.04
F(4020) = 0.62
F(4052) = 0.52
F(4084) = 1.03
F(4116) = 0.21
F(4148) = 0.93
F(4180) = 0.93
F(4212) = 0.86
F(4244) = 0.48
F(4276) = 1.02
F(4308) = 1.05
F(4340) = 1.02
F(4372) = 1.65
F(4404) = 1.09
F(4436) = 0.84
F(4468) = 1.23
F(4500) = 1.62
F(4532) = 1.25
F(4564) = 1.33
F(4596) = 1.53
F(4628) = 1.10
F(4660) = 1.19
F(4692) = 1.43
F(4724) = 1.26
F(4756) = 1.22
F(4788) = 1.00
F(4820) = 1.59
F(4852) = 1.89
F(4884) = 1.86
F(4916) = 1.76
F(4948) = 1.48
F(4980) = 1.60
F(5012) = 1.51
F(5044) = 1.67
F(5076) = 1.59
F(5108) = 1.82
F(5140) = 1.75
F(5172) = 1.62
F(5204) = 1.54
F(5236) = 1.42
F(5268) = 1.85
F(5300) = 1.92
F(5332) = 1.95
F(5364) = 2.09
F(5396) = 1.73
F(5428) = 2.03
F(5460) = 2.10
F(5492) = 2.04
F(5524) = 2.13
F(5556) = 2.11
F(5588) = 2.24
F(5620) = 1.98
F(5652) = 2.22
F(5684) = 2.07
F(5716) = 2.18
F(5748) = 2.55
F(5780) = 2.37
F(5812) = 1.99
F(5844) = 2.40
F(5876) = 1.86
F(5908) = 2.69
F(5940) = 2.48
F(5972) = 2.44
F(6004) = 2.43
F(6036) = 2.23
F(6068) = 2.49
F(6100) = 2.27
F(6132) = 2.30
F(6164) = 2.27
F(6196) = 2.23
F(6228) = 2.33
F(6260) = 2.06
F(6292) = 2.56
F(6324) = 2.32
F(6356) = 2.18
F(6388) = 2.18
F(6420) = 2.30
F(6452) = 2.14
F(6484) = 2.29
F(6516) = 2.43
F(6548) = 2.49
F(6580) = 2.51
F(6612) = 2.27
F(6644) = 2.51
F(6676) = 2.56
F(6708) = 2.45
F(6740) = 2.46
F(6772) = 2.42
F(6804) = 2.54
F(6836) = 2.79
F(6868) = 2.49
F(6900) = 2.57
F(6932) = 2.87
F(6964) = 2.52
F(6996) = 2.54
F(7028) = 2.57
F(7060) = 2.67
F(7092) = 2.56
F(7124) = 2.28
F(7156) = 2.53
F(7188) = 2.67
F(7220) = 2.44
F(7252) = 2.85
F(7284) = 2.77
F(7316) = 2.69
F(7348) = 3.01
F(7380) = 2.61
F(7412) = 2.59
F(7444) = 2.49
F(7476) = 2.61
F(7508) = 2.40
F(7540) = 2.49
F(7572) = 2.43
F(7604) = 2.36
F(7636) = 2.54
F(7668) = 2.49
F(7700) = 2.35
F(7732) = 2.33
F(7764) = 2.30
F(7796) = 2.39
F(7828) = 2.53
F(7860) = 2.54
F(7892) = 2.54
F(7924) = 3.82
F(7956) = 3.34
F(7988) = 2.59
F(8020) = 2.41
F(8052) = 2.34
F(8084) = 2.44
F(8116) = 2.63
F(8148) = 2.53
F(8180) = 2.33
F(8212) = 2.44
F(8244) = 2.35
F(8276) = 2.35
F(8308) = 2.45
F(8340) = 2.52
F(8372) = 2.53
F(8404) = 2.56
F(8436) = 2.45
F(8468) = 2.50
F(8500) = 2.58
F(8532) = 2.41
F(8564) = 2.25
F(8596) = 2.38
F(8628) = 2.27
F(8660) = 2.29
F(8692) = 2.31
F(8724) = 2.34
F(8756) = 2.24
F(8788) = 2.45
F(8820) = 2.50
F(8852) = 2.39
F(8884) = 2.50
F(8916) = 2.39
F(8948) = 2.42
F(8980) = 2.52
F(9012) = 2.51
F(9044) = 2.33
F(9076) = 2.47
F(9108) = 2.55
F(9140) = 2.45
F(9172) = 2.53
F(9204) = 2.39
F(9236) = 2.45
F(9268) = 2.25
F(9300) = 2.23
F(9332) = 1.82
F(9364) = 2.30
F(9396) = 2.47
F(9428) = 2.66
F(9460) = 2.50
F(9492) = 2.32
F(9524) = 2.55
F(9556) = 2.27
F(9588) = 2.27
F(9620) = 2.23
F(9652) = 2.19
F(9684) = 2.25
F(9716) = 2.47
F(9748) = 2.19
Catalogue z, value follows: 0.209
